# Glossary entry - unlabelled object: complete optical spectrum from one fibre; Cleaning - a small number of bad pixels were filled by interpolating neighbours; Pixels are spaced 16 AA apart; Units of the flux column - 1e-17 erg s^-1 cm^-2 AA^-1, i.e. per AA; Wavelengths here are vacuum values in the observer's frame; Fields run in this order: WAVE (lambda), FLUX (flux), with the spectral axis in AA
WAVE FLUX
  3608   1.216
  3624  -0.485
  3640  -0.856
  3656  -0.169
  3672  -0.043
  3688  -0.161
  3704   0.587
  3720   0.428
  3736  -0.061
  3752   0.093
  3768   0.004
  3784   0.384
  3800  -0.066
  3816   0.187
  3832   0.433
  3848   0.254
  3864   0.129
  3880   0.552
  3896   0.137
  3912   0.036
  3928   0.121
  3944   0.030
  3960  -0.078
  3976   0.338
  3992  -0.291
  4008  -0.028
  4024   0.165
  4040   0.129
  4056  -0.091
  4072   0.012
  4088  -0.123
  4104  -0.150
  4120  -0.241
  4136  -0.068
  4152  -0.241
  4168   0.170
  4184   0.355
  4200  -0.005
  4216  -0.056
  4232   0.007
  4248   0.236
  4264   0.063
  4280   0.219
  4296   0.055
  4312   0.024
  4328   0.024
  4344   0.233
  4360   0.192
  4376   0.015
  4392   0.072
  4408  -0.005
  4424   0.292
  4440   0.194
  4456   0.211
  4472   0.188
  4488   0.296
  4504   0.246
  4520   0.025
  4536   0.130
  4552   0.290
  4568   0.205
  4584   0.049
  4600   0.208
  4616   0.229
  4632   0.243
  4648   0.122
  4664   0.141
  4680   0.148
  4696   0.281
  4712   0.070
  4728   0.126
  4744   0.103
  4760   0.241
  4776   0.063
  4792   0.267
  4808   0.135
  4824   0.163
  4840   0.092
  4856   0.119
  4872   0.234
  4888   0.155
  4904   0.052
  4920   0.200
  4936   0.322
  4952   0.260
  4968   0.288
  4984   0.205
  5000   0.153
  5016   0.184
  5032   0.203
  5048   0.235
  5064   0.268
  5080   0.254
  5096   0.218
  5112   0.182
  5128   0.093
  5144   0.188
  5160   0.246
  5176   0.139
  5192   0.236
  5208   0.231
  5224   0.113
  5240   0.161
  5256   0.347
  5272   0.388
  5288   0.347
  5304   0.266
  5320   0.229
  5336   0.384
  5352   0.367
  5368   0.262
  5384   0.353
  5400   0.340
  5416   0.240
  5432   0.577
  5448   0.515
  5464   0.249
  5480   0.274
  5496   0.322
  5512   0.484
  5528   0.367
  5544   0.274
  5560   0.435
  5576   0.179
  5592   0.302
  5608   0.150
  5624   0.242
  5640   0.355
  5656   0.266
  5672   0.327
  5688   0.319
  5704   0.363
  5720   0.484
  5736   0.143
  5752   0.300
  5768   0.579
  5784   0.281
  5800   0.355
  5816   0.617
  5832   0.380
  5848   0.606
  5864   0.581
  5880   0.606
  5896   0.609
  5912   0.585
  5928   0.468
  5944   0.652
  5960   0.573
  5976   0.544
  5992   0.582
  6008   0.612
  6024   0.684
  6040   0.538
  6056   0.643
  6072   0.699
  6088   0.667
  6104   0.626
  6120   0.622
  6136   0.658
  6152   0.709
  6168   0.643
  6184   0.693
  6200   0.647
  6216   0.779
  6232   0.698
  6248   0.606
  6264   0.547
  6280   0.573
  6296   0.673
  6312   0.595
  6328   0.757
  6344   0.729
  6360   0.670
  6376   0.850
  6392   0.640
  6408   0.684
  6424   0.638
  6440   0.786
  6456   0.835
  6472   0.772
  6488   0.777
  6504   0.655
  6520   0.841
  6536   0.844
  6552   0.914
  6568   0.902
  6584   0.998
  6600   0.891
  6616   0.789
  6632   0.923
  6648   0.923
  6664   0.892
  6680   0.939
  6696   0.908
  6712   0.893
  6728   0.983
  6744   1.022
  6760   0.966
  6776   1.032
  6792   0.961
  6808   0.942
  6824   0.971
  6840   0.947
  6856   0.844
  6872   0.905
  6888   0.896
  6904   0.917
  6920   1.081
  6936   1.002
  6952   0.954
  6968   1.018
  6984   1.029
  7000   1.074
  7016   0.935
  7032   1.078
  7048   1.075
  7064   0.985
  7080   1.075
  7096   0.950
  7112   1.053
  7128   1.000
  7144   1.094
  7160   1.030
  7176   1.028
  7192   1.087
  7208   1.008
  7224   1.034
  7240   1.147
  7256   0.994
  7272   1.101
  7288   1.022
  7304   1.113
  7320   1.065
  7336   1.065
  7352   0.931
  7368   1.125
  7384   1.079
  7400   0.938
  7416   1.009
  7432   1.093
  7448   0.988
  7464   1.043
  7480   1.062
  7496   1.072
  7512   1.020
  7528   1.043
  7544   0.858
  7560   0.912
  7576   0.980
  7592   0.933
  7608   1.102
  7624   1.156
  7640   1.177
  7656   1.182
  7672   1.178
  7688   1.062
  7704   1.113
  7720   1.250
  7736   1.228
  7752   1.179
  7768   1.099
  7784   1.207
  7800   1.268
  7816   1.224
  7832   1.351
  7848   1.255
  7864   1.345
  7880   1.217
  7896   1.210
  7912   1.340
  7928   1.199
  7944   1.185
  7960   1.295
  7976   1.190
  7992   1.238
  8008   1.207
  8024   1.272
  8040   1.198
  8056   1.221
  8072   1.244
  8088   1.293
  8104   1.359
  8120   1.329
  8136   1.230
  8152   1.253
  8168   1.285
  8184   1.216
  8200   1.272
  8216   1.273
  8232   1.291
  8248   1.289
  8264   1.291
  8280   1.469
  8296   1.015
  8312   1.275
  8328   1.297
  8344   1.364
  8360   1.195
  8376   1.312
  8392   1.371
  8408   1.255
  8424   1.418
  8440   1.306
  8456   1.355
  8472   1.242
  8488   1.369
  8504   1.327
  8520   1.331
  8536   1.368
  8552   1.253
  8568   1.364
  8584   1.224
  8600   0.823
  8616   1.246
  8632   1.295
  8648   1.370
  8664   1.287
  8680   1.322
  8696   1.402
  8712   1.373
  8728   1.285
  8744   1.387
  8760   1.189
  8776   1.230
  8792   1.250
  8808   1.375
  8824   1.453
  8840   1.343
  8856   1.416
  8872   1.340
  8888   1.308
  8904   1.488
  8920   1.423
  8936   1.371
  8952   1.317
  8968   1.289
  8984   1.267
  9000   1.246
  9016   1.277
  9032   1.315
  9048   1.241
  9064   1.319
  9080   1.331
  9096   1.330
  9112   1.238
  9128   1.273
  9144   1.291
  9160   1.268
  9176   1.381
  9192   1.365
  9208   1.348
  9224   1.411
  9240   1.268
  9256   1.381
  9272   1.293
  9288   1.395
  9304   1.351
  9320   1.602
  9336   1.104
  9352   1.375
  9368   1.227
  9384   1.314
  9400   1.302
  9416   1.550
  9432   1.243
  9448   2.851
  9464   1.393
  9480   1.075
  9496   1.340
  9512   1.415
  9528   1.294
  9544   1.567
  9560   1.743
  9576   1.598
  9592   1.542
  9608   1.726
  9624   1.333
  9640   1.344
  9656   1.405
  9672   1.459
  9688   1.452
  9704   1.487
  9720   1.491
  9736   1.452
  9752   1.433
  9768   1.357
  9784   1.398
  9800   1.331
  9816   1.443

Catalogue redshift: 0.458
